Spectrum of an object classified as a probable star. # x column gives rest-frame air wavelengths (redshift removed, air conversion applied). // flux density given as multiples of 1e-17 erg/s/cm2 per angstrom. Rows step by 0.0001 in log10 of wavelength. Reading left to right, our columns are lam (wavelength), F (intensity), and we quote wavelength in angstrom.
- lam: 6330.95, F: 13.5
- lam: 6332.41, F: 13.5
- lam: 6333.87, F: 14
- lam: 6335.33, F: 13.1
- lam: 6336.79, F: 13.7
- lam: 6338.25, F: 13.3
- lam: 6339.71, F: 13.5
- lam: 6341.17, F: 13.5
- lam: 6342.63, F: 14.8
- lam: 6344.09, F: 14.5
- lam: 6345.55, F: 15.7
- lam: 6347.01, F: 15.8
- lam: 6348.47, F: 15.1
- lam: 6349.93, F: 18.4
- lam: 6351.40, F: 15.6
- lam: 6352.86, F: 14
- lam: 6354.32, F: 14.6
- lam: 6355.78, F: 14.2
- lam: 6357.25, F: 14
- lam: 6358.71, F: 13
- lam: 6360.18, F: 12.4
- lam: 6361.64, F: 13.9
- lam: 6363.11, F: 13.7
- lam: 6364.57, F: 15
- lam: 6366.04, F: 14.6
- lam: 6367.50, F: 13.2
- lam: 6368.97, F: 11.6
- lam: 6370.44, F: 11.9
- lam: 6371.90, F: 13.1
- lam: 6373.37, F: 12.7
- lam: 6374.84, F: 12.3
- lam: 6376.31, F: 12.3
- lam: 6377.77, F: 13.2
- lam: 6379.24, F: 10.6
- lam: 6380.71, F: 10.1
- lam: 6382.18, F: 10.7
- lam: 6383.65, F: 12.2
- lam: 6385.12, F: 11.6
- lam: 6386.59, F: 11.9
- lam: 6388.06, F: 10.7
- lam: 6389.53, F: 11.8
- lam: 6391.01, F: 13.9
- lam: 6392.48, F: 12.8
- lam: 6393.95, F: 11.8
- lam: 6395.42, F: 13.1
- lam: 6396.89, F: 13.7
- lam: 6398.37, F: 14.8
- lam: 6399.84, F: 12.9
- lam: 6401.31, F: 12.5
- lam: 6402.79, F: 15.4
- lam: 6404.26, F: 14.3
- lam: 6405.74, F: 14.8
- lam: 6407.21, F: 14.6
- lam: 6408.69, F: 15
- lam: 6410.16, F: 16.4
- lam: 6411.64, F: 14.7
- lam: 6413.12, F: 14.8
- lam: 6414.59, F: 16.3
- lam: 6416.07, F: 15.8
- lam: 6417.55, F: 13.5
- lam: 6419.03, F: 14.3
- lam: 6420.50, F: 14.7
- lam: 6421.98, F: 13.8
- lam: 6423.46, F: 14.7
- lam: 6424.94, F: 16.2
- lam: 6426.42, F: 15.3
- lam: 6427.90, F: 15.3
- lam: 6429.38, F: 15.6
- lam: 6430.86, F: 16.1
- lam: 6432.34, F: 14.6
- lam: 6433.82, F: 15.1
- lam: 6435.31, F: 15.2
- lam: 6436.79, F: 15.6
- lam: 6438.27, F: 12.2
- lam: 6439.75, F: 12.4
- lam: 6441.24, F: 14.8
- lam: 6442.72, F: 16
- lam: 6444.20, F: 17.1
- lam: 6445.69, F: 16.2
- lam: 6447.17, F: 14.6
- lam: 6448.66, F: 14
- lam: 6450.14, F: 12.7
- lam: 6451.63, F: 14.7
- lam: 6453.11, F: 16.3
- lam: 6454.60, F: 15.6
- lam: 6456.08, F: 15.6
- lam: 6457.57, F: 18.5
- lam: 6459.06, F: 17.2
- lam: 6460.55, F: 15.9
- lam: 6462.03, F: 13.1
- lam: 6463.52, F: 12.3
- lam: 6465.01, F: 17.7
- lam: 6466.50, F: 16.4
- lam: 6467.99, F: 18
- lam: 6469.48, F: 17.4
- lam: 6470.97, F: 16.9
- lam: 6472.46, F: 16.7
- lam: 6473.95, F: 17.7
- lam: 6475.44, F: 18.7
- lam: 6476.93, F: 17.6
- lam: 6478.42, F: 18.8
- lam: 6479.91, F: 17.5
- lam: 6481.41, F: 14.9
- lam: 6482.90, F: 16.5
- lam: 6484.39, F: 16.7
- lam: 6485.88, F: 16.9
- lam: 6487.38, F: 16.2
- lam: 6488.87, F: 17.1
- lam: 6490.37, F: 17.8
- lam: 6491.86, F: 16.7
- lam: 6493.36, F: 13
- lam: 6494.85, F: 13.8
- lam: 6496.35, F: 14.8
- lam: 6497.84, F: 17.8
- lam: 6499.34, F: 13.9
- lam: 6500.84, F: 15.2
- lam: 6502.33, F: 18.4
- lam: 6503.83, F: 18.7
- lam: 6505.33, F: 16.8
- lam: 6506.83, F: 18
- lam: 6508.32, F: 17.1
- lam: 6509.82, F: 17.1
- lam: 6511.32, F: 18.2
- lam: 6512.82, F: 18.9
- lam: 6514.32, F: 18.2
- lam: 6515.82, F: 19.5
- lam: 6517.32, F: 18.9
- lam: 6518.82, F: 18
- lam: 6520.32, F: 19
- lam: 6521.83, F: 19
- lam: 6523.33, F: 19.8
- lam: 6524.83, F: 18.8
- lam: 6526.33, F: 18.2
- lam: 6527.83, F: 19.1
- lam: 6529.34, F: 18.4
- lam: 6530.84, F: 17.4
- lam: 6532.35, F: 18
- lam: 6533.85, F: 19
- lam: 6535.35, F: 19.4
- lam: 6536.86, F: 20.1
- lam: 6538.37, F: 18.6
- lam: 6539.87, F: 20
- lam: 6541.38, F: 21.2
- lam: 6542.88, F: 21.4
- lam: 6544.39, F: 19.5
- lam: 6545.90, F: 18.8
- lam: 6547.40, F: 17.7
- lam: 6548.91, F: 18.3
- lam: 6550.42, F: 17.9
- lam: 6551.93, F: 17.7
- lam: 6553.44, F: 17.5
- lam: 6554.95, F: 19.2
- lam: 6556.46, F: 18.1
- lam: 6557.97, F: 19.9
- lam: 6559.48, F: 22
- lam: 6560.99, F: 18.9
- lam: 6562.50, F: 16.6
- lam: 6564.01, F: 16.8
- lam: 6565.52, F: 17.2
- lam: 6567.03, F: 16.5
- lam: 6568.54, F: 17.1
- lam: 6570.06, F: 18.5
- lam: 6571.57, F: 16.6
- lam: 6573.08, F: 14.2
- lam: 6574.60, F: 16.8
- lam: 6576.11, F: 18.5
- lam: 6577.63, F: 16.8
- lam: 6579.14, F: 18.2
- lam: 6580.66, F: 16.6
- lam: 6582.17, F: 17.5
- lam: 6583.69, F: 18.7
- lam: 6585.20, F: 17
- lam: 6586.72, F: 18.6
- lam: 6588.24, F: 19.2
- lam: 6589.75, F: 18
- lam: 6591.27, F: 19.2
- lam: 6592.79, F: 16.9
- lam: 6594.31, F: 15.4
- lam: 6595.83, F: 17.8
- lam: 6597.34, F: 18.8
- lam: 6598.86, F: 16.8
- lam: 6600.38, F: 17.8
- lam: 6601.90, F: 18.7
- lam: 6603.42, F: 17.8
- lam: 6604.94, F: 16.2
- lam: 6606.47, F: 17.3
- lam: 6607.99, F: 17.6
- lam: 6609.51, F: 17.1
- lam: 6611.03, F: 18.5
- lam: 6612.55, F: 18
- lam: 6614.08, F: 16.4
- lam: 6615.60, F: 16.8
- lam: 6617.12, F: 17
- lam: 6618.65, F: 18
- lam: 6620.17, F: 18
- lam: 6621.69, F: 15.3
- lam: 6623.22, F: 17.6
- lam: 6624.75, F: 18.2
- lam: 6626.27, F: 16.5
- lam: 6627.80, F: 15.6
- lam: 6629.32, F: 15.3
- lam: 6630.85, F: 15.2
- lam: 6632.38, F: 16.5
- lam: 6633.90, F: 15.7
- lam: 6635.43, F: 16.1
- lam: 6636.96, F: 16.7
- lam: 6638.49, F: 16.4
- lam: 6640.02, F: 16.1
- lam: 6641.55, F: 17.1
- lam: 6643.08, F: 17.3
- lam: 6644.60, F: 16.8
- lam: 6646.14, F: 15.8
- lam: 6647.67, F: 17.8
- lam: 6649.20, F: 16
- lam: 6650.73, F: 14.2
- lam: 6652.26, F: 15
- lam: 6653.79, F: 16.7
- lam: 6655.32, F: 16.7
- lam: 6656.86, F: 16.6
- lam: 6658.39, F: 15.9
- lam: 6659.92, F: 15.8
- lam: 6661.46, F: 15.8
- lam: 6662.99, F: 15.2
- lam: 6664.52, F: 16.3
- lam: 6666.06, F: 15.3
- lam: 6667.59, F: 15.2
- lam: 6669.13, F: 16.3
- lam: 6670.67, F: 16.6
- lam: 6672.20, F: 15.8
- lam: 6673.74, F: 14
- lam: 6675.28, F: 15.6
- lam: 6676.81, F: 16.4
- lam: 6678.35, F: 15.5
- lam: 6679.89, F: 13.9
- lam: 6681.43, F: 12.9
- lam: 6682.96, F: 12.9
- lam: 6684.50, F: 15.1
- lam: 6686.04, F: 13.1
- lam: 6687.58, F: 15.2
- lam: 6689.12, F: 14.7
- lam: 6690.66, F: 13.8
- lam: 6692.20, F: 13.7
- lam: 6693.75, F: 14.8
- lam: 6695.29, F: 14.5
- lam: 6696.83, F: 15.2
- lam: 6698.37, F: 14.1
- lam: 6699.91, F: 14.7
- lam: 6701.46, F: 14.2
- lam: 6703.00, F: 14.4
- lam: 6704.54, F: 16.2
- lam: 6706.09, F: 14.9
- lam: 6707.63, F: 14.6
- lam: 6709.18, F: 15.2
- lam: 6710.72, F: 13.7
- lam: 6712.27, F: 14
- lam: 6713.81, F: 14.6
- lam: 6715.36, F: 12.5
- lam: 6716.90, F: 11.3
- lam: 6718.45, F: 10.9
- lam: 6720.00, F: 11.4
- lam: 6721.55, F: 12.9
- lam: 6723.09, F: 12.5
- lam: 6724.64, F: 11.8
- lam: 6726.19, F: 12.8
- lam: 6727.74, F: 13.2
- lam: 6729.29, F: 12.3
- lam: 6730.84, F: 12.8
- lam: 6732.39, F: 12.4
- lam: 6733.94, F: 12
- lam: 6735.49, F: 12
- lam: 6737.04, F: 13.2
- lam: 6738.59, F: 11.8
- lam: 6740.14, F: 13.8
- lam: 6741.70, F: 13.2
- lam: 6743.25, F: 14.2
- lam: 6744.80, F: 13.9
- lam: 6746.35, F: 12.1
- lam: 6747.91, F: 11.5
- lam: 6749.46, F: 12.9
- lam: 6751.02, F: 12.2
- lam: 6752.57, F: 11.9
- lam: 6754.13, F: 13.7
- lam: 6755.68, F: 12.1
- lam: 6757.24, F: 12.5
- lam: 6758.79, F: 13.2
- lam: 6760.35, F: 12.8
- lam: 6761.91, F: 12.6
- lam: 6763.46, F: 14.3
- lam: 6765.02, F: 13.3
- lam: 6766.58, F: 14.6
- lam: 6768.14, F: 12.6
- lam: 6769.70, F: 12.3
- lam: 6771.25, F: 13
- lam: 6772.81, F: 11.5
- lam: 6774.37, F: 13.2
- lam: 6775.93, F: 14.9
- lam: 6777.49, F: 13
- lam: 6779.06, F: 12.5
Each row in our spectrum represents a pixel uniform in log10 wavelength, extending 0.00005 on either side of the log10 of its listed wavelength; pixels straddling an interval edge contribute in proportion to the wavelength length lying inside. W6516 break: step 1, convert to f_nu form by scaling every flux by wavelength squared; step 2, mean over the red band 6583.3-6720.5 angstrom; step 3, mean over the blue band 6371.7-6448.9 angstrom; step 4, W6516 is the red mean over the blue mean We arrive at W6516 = 1.22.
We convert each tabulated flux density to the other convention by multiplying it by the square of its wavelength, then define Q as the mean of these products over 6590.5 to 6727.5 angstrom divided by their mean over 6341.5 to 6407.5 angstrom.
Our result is 1.27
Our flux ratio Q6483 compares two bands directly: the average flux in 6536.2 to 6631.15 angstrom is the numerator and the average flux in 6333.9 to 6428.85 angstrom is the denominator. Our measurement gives 1.3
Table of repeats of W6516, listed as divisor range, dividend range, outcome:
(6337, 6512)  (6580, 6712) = 1.16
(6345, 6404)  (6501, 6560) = 1.48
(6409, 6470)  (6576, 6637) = 1.19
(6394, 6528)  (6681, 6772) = 0.90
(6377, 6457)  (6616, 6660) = 1.24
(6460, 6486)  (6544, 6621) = 1.10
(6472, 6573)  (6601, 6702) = 0.93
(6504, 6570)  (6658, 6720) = 0.82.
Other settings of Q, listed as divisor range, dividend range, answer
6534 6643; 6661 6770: 0.81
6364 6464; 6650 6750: 1.09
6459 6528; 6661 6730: 0.88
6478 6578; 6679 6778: 0.79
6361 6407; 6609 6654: 1.39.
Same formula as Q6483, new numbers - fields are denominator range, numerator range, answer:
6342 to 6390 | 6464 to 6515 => 1.27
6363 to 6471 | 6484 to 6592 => 1.26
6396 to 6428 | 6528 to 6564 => 1.29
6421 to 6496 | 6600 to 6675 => 1.04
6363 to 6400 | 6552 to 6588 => 1.42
